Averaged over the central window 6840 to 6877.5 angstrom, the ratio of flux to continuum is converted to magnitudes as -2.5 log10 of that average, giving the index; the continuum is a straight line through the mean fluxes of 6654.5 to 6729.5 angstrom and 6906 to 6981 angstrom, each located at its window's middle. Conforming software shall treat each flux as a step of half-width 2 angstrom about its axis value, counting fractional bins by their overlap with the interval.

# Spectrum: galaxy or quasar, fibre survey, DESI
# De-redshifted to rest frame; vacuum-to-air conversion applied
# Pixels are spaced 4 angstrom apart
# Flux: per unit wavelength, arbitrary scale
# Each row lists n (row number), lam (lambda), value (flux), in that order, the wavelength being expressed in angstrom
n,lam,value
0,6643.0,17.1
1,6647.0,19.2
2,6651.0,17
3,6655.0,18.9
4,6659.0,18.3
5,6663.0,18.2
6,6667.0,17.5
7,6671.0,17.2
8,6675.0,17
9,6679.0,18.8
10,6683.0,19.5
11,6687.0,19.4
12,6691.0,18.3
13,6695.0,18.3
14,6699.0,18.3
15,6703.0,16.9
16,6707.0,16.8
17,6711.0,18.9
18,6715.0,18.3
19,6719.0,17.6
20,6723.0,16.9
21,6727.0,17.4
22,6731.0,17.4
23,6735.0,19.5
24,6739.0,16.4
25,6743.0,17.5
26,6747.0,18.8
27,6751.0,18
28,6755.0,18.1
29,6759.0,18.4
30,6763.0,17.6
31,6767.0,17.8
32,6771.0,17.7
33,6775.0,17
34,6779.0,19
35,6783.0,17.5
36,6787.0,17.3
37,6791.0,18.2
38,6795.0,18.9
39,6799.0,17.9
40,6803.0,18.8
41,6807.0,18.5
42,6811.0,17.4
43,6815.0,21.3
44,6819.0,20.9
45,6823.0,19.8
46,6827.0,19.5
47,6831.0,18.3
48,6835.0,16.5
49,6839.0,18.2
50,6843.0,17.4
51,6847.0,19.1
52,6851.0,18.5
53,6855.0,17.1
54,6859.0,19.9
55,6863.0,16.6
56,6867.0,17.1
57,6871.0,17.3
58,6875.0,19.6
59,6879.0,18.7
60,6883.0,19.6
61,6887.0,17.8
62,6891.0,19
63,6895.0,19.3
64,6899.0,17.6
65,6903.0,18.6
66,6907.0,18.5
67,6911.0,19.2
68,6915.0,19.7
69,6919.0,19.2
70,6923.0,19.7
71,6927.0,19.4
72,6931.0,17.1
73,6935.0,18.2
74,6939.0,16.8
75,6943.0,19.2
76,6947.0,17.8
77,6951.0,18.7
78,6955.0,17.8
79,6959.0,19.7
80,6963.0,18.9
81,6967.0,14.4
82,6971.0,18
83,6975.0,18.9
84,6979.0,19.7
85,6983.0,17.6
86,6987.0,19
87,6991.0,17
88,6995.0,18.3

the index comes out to 0.01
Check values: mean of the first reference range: 18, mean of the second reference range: 18.5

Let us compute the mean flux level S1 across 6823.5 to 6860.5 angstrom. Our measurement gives 18.3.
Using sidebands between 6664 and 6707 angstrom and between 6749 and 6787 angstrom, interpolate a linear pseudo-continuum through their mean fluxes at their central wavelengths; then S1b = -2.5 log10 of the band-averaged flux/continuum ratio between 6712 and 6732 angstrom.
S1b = 0.02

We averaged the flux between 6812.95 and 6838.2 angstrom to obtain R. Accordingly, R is 19.3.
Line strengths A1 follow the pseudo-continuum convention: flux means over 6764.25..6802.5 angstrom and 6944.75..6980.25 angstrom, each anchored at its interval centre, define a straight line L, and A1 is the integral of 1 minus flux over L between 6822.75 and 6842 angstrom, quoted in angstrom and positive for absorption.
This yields -0.3 angstrom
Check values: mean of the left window 18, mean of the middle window 18.3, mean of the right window 18.2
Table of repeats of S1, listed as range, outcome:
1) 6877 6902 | 18.7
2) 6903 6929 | 19.2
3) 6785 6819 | 18.7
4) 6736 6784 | 17.9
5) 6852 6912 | 18.4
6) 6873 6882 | 19.2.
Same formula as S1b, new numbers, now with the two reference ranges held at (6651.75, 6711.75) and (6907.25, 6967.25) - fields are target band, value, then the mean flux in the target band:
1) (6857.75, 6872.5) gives 0.046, 17.6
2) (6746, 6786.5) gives 0.018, 17.9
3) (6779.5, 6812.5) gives 0.010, 18.1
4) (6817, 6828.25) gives -0.100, 20.1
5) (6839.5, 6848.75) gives 0.009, 18.2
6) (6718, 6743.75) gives 0.040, 17.5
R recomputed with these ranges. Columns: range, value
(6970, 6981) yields 18.9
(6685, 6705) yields 18.2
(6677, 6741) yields 18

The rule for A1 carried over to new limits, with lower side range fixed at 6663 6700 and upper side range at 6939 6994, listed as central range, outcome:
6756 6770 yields 0.2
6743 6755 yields 0.0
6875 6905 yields -0.9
